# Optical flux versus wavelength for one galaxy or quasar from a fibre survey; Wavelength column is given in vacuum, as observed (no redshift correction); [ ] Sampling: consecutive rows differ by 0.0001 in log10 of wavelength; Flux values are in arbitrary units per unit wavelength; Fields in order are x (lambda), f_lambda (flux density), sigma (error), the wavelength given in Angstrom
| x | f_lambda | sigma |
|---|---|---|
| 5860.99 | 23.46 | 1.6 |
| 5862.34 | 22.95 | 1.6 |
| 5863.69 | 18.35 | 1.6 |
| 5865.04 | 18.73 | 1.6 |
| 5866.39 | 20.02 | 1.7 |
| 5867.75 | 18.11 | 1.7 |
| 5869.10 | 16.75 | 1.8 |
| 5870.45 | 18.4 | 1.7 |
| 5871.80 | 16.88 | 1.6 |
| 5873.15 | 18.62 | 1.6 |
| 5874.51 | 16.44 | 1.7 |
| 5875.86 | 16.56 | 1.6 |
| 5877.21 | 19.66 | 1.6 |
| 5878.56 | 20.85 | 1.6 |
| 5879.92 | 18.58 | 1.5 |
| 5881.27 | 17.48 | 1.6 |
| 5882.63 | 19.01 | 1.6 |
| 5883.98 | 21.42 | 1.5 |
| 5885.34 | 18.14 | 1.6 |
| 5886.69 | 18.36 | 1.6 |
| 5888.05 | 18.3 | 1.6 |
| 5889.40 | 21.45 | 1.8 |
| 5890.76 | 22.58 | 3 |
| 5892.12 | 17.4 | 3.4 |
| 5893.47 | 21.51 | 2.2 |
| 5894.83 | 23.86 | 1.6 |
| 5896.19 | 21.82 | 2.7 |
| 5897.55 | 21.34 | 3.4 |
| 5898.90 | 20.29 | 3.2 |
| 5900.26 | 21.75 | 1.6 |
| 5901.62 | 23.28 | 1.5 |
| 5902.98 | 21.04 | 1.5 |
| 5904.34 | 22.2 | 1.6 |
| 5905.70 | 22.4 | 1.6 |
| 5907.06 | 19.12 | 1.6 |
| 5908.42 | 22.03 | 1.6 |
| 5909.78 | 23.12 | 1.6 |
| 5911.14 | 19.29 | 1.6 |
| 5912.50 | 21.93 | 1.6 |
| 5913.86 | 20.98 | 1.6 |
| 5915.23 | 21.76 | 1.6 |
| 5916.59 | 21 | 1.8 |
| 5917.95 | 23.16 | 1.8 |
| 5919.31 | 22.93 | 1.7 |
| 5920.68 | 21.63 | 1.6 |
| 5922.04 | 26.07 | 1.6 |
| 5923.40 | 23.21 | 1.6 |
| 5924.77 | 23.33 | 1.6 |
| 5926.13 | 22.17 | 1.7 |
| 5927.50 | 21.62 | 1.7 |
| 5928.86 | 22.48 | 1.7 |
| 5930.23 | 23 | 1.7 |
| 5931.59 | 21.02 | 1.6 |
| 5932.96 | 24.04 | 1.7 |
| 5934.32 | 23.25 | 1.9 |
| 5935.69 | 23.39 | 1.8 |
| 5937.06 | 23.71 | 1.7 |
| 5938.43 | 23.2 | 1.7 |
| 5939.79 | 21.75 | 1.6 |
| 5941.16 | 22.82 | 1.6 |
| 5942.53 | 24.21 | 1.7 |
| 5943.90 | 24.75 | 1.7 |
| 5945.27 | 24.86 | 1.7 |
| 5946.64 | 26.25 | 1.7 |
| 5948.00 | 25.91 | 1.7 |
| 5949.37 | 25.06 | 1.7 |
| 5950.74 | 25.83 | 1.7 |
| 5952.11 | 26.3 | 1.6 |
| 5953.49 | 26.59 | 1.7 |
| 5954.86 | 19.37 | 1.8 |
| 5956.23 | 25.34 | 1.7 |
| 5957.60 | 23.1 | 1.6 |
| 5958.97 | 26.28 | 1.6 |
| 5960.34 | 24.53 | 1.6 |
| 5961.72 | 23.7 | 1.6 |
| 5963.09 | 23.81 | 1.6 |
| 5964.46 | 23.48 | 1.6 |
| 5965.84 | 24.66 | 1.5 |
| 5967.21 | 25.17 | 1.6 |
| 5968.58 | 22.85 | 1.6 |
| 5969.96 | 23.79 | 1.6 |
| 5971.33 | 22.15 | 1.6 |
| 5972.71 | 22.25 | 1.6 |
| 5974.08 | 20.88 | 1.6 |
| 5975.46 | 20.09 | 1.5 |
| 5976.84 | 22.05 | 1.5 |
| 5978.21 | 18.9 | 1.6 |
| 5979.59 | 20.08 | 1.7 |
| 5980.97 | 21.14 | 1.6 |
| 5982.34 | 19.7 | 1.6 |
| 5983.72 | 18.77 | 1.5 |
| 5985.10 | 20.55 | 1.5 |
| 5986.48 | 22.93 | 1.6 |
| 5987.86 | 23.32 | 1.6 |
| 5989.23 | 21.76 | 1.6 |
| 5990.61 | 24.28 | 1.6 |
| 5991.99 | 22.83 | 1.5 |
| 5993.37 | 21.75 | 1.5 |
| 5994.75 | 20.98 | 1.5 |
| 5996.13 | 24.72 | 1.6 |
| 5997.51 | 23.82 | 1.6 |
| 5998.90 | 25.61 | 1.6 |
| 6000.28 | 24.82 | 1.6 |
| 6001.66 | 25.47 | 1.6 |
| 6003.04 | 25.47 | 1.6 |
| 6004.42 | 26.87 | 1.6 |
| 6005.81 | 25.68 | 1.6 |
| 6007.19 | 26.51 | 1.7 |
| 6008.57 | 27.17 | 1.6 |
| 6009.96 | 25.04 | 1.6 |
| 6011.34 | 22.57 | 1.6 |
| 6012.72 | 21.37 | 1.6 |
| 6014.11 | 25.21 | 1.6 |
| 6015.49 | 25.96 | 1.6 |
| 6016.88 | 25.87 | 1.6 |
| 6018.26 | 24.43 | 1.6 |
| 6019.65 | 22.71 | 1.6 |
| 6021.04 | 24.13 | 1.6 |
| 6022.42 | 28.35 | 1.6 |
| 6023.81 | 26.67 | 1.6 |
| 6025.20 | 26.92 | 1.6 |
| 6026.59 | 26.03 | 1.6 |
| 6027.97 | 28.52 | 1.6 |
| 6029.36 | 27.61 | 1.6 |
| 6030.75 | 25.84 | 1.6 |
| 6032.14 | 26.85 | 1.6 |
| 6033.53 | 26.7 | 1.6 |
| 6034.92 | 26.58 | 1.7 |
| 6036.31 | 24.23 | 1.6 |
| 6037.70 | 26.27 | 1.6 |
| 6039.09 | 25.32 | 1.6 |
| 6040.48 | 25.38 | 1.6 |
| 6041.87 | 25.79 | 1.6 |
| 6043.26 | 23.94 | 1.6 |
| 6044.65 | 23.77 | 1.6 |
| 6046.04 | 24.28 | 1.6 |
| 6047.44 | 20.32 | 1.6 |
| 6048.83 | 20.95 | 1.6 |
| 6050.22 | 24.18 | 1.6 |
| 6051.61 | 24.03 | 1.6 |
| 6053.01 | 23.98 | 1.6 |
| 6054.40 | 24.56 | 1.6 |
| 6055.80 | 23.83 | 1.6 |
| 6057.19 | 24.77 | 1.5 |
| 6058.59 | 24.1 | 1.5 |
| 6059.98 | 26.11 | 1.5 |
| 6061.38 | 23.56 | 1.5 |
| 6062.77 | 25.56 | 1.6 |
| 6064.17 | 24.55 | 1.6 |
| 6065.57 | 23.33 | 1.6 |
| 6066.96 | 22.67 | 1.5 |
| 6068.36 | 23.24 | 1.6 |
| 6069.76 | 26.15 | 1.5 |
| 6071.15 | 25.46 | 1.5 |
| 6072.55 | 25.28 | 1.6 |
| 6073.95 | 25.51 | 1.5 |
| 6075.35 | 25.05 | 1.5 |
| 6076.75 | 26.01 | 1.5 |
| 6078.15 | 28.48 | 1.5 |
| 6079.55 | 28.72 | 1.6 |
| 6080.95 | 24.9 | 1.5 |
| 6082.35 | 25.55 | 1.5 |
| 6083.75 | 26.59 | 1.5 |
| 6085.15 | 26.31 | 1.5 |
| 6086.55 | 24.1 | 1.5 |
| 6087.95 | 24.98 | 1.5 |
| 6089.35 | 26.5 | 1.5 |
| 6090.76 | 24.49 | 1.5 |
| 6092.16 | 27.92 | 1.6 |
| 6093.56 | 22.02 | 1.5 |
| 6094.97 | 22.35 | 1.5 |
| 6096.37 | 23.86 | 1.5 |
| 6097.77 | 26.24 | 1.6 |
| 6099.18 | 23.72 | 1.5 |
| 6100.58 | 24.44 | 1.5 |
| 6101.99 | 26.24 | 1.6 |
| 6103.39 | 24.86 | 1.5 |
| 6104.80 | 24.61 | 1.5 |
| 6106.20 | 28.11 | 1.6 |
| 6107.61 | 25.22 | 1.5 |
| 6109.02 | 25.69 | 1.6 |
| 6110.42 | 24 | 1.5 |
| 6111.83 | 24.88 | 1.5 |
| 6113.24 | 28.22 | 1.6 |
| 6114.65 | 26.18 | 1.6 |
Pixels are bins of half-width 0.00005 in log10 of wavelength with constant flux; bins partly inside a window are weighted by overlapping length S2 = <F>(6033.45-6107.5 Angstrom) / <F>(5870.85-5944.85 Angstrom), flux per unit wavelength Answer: 1.2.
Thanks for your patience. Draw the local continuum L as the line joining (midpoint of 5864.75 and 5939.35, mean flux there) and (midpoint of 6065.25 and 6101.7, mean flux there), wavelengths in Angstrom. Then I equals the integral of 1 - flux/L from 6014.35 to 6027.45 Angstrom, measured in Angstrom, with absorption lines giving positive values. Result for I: -1.1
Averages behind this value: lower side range 20.9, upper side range 25.2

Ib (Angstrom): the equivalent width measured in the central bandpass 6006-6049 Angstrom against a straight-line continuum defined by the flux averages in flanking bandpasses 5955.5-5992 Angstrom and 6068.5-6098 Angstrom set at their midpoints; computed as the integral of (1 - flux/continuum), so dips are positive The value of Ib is -2.3 Angstrom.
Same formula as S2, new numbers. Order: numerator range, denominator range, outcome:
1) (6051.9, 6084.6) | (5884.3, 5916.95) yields 1.19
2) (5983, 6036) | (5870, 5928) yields 1.19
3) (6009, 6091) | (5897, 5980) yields 1.10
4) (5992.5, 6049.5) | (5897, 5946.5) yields 1.11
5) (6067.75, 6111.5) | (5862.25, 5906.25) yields 1.28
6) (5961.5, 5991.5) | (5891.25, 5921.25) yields 1.03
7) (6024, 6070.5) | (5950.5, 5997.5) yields 1.09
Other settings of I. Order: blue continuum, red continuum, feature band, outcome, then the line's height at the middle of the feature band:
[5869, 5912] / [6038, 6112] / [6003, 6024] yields -1.77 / 23.3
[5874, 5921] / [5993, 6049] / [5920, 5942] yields -1.08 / 21.9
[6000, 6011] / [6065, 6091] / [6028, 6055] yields 0.83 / 25.6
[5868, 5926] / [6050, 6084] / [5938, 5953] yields -1.92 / 21.9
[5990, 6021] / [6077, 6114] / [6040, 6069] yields 1.28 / 25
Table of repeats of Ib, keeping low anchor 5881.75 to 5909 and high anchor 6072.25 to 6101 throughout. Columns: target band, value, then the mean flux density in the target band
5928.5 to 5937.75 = -0.5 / 23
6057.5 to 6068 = 0.2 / 24.2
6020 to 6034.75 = -1.6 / 26.7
